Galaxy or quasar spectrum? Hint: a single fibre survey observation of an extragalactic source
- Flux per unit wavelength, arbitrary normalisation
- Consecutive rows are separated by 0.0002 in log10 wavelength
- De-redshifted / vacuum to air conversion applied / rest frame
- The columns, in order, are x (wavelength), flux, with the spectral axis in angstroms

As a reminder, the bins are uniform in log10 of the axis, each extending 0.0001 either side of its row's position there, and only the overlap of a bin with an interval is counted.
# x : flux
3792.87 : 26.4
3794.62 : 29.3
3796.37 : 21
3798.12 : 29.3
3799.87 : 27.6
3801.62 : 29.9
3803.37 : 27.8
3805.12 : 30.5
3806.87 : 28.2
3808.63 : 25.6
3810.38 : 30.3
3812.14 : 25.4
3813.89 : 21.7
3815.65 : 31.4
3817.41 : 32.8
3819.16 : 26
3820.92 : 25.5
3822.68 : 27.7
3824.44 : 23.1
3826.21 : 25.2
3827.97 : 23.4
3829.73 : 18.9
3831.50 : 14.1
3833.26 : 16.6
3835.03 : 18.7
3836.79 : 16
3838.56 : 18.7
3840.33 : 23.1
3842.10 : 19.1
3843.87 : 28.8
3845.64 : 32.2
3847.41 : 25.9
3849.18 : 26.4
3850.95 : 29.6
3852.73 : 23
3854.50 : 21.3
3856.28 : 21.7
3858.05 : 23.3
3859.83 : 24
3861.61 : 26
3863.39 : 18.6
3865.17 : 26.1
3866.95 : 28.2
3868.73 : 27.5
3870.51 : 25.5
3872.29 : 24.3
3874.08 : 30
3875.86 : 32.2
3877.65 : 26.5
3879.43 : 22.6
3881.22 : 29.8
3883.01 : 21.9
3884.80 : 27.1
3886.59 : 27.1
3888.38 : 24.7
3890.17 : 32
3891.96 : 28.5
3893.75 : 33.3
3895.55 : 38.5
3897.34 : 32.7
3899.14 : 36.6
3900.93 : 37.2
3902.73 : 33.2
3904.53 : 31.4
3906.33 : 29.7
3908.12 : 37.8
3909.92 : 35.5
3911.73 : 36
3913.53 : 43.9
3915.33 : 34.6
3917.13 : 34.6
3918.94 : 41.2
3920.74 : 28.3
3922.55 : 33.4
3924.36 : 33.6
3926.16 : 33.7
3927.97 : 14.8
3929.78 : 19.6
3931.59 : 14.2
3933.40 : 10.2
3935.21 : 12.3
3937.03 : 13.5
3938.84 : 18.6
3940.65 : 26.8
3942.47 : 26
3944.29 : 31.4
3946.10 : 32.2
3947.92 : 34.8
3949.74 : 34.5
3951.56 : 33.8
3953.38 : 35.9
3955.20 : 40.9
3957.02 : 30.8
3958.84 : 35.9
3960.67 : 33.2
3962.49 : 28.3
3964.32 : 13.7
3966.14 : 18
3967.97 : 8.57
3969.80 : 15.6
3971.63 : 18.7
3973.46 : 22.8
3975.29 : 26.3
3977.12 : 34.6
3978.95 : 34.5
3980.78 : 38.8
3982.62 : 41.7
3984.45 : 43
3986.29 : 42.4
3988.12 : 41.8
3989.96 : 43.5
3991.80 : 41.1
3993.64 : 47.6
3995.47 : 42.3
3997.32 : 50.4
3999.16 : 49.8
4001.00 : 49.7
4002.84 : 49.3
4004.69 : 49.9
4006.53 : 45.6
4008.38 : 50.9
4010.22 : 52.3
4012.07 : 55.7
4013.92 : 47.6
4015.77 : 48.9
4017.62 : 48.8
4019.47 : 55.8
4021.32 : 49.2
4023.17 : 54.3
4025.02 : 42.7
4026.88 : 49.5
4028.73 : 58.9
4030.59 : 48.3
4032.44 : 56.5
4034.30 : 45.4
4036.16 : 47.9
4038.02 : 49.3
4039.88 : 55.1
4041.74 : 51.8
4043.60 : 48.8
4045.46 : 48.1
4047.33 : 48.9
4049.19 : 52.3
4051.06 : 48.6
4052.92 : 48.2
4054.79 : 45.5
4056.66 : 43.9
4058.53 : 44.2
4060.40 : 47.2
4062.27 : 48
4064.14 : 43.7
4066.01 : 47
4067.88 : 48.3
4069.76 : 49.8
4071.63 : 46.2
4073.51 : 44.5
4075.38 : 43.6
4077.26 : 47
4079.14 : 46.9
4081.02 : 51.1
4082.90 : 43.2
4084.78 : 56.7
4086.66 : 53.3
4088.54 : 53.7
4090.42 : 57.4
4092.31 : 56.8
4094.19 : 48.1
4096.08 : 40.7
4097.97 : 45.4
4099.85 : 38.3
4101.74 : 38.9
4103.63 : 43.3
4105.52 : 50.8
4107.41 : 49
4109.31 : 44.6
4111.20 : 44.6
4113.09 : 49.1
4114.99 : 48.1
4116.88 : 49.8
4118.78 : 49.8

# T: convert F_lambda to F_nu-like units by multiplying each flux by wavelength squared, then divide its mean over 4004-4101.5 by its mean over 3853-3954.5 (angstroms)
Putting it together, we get 1.85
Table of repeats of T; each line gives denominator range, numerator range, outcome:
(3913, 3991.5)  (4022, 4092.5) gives 1.77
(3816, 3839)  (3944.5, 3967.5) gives 1.46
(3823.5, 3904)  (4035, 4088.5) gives 2.06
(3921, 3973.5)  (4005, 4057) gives 2.08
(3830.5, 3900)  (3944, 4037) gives 1.68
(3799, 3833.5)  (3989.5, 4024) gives 2.11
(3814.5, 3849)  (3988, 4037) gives 2.29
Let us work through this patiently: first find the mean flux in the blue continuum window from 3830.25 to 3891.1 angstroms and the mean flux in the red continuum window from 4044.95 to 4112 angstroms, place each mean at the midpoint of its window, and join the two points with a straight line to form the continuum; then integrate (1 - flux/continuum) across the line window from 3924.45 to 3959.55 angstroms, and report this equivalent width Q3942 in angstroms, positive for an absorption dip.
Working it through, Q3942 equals 7.2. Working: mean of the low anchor 24.5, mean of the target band 26.4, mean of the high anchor 47.4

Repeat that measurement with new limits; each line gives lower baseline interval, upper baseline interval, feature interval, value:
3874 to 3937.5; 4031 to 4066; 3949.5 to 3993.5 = 7.4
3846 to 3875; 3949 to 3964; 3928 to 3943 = 6.8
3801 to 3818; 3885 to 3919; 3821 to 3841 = 6.0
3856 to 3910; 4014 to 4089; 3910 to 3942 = 6.6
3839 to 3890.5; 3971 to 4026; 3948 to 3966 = 3.2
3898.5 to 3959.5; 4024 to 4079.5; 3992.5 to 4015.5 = -4.5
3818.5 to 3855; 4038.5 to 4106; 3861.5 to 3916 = -3.2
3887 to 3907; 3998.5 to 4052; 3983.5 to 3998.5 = 0.5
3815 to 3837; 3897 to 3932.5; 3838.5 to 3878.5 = 1.5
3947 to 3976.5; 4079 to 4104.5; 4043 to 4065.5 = -2.8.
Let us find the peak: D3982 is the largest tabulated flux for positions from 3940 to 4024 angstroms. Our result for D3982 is 55.8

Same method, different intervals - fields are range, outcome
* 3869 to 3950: 43.9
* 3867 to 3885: 32.2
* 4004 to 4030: 58.9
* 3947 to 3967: 40.9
